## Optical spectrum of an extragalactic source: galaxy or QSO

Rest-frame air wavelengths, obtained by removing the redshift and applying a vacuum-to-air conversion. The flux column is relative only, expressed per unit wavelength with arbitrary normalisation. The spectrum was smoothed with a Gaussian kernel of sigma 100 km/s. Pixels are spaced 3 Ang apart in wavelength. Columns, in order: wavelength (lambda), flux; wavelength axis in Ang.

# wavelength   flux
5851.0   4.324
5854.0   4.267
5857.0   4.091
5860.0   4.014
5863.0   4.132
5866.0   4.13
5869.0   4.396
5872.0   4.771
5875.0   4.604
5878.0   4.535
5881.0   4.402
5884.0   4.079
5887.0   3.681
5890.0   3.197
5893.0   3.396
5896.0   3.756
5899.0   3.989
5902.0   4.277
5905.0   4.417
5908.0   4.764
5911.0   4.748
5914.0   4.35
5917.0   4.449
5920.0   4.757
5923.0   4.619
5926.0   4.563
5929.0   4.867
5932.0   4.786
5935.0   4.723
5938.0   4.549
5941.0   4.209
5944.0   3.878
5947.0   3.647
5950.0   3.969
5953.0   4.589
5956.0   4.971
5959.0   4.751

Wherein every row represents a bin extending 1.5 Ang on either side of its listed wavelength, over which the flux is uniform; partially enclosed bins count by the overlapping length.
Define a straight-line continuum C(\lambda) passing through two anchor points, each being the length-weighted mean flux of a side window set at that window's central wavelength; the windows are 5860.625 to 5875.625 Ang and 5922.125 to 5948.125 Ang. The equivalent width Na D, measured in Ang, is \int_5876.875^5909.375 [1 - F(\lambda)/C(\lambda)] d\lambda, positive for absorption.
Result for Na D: 2.7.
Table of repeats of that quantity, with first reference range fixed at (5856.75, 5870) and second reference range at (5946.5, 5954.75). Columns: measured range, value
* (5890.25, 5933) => -2.3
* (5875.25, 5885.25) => -0.6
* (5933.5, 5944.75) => -0.6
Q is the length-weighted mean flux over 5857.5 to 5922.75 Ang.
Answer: 4.24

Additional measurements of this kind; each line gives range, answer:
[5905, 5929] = 4.61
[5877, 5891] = 3.99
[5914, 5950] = 4.43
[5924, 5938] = 4.71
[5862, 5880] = 4.44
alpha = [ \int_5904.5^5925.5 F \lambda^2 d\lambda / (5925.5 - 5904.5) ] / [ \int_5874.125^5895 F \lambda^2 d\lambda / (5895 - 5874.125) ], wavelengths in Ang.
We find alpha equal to 1.17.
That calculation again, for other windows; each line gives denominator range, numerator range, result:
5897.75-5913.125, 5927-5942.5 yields 1.05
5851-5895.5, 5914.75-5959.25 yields 1.11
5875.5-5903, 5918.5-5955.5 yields 1.15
